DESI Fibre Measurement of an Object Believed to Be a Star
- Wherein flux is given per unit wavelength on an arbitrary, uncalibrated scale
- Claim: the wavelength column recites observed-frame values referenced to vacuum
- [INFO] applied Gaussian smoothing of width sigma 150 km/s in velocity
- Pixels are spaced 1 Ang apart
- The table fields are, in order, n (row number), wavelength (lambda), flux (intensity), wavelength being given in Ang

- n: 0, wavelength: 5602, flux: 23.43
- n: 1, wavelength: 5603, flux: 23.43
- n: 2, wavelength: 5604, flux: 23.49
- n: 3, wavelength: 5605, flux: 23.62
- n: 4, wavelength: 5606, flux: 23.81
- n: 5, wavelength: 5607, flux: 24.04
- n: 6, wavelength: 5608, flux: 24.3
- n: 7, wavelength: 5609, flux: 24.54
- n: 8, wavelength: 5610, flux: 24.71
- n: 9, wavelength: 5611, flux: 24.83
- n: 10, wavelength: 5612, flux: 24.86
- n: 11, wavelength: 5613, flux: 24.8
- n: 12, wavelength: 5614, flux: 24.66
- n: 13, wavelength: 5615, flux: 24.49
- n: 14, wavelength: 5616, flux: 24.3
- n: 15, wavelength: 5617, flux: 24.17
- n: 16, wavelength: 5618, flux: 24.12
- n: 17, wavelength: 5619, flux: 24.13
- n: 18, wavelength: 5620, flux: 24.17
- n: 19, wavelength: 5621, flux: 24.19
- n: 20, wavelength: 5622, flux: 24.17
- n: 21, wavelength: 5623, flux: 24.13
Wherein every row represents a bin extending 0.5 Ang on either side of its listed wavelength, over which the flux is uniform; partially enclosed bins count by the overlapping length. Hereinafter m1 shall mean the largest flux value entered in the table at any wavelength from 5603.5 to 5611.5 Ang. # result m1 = 24.83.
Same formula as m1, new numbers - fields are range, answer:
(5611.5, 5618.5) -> 24.86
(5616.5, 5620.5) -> 24.17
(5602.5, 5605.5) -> 23.62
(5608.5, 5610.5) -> 24.71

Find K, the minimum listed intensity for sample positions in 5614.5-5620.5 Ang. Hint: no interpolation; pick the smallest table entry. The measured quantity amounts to 24.12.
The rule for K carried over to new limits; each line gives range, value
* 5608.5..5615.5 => 24.49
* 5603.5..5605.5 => 23.49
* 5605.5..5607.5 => 23.81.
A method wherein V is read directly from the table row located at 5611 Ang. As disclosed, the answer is 24.83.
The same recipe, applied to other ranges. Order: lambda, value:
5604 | 23.49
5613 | 24.8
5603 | 23.43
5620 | 24.17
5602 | 23.43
